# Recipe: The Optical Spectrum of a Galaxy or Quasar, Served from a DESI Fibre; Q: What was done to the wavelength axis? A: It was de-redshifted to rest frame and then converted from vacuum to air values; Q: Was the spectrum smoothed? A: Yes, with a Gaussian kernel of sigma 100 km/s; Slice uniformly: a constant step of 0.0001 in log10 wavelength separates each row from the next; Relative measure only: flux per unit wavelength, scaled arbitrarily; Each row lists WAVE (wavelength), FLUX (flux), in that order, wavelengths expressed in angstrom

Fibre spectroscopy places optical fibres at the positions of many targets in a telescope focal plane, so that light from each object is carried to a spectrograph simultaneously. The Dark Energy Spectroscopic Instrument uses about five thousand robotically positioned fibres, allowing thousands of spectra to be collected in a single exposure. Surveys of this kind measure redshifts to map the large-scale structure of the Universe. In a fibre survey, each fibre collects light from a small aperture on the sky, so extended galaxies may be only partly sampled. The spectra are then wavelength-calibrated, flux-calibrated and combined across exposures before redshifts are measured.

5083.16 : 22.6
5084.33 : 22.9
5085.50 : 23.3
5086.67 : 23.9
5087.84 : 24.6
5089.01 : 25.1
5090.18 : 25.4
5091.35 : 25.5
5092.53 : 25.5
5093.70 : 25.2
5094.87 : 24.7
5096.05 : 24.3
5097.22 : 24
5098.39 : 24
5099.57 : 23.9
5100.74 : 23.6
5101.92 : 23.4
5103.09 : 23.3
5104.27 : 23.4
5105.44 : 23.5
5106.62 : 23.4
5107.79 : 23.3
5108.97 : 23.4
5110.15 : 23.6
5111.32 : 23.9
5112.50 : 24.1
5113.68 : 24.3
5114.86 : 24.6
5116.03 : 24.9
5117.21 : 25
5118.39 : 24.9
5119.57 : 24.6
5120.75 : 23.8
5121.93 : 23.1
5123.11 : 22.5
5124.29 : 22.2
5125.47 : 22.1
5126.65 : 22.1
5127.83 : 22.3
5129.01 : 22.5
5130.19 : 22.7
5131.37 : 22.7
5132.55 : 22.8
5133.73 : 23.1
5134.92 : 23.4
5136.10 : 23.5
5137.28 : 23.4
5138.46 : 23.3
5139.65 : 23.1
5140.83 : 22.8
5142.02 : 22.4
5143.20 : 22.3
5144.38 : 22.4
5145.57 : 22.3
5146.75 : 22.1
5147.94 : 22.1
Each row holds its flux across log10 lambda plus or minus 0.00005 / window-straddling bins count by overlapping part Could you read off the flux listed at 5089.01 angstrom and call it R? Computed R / 25.1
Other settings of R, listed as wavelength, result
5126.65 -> 22.1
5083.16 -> 22.6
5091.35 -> 25.5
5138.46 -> 23.3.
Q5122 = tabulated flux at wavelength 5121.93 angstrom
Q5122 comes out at 23.1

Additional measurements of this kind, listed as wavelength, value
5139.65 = 23.1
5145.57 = 22.3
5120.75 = 23.8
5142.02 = 22.4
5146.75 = 22.1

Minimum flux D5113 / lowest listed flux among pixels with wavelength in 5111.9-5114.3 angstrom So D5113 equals 24.1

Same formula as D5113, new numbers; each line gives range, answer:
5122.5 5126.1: 22.1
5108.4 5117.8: 23.4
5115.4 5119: 24.9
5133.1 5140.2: 23.1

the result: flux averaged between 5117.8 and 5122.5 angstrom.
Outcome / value 24.1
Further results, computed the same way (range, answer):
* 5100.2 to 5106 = 23.4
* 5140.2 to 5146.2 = 22.5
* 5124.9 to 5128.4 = 22.2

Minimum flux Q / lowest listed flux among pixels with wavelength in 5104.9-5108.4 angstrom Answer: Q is 23.3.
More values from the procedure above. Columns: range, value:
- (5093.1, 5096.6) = 24.3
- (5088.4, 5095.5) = 24.7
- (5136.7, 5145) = 22.3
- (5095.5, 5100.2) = 23.9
